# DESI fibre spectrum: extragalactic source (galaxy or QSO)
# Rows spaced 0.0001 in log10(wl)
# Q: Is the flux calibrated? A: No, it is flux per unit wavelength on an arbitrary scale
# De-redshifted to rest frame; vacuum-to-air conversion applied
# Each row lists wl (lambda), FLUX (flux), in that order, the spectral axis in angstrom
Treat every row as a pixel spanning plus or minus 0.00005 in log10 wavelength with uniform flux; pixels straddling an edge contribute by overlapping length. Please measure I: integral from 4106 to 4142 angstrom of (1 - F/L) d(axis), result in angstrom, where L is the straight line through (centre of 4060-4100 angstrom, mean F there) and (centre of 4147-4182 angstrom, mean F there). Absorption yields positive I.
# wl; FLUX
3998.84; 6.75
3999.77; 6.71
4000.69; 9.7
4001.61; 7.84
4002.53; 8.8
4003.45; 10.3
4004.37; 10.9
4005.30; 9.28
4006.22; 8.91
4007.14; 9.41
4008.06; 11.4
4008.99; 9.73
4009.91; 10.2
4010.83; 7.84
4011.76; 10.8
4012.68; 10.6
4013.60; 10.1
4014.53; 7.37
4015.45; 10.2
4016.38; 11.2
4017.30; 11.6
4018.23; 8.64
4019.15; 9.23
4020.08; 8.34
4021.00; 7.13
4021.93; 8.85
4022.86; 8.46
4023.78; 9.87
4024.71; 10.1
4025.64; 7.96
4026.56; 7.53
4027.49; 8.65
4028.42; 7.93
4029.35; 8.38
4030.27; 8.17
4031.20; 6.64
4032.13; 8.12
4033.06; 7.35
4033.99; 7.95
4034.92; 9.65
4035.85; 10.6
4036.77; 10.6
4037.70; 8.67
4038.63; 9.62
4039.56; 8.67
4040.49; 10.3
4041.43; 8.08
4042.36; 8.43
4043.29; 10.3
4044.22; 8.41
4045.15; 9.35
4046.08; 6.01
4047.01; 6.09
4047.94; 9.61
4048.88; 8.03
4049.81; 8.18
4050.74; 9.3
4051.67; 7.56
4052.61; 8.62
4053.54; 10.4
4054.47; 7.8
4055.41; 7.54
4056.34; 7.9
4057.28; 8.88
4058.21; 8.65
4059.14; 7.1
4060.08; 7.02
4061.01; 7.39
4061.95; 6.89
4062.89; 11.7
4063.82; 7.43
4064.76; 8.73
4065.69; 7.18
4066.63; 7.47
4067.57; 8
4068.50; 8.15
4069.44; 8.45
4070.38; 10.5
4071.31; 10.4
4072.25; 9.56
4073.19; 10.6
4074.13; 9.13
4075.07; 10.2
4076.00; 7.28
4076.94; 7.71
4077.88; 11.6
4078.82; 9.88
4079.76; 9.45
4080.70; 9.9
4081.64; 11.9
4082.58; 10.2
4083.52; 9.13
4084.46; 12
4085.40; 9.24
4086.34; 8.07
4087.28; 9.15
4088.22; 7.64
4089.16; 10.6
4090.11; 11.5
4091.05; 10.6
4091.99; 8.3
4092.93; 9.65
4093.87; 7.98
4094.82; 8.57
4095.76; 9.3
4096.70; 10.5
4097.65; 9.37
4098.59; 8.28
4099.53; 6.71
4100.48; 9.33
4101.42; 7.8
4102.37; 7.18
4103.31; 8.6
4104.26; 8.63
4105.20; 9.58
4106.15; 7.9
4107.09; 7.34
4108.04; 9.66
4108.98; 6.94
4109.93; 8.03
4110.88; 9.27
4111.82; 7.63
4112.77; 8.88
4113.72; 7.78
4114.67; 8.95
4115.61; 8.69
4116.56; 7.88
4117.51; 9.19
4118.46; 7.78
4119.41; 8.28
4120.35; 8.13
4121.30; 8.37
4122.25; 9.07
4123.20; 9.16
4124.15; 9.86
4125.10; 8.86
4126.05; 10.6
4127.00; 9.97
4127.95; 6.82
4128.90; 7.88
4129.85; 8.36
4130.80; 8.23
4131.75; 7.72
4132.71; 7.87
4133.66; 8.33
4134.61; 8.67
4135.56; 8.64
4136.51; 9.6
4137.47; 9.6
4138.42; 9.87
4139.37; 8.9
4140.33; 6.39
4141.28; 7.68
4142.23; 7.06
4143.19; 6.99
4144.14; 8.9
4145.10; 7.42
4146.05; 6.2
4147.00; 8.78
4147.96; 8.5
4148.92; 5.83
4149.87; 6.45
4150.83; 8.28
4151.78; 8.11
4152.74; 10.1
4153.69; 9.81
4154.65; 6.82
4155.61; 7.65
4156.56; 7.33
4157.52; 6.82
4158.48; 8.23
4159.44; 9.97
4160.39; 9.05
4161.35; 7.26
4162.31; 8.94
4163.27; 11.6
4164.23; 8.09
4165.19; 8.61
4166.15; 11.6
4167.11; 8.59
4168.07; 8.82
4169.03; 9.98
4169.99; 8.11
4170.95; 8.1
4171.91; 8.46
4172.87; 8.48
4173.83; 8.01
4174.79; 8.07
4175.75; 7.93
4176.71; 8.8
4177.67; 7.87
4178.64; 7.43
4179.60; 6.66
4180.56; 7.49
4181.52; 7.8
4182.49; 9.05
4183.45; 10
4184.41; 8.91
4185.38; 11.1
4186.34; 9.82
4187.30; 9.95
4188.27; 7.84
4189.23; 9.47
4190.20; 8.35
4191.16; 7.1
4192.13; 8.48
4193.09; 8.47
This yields 1.0 angstrom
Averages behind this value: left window 9.17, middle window 8.49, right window 8.33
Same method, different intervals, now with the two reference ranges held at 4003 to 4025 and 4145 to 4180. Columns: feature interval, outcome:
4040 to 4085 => 1.6 angstrom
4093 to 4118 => 0.9 angstrom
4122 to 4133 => -0.1 angstrom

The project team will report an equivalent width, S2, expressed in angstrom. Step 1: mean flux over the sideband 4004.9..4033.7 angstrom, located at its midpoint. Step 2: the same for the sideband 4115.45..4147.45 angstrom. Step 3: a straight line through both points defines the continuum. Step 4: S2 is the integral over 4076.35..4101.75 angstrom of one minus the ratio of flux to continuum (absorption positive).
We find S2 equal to -2.3 angstrom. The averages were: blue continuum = 9.02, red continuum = 8.4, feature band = 9.42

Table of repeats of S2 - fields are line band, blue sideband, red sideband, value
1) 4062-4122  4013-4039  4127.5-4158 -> -3.9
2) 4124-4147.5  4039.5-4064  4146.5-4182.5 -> 0.0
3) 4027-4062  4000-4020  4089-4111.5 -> 3.4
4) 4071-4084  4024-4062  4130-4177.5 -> -2.1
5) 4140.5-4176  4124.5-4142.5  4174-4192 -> 1.0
